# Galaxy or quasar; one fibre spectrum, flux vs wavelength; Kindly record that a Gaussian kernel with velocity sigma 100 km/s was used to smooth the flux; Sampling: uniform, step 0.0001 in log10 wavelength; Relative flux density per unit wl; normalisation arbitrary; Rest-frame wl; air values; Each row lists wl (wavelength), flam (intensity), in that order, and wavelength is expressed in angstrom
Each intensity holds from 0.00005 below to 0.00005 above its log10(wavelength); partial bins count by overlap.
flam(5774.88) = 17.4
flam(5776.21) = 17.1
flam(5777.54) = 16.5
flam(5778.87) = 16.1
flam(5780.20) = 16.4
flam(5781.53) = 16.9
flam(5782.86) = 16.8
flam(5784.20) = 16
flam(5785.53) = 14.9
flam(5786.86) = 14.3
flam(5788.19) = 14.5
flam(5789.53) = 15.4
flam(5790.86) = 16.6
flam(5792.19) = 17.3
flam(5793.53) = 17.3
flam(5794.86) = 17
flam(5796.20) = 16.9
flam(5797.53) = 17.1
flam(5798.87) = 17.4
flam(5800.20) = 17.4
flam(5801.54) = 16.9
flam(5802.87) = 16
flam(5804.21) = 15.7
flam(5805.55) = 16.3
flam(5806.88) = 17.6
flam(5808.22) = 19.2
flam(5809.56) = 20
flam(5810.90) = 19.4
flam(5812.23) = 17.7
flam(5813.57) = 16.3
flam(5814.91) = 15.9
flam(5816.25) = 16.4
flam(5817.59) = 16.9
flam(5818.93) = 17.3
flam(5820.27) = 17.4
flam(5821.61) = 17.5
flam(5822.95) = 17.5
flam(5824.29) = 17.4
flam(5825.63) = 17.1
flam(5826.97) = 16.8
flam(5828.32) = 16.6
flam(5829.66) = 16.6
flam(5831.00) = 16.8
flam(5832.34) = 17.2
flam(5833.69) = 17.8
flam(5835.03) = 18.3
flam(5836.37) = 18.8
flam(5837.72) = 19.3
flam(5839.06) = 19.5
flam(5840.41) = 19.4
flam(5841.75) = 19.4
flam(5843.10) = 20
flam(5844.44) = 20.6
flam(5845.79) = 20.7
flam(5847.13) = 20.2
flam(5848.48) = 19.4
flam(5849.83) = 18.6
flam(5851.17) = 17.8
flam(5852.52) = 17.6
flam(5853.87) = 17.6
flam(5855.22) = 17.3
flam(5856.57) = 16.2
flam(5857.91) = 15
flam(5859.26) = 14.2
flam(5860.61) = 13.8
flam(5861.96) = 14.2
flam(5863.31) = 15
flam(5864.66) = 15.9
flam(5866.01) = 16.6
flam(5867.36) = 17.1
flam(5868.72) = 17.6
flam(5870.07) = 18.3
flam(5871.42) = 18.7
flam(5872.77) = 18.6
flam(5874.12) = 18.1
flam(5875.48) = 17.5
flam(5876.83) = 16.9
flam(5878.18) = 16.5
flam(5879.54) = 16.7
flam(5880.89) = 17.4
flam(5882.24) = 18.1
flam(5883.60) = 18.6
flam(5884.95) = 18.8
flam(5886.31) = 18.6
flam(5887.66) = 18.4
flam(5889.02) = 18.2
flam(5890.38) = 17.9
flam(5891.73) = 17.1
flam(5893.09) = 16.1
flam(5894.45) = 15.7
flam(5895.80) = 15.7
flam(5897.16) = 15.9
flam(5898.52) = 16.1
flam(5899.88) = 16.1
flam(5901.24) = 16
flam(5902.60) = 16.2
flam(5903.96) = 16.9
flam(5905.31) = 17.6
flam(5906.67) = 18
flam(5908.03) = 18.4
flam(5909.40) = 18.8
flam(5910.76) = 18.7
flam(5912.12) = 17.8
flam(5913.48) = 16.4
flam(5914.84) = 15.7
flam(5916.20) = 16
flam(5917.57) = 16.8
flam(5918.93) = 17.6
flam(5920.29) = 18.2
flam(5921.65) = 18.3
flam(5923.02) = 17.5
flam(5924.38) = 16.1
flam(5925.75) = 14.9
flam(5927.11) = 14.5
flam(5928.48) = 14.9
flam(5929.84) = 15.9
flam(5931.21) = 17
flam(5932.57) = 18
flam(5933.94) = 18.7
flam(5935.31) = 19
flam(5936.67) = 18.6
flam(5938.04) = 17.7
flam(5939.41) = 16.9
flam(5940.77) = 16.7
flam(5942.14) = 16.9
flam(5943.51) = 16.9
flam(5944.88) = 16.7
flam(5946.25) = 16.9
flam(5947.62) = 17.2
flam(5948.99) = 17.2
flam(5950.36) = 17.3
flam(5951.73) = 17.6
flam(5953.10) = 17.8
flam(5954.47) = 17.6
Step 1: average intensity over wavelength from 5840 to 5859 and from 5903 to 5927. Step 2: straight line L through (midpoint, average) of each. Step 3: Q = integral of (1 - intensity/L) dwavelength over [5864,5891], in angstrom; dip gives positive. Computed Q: 0.28 angstrom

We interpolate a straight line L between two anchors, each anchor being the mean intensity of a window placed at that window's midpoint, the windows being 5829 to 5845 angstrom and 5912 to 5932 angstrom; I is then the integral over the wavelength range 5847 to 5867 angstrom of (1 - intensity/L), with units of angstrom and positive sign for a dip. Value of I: 1.8 angstrom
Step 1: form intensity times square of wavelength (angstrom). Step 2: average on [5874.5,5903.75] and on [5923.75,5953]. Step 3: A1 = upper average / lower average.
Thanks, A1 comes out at 1.0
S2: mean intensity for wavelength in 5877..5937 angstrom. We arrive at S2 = 17.1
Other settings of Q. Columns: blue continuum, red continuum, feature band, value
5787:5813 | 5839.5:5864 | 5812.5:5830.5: 0.4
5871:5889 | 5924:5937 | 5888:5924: 0.5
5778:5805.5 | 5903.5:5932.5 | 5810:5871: -3.4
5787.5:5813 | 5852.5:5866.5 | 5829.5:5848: -3.2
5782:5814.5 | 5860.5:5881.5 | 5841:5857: -1.9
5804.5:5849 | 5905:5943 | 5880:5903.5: 0.5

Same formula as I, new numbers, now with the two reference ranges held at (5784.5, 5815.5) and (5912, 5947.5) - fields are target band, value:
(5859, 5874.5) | 0.3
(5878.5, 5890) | -0.8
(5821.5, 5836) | -0.4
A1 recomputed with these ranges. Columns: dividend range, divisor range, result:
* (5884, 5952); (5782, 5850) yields 1.01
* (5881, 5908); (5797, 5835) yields 1.02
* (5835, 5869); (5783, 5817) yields 1.07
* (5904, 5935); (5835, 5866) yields 0.99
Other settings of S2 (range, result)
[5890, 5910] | 16.8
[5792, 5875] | 17.5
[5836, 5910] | 17.5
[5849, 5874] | 16.7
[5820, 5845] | 18.1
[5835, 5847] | 19.7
